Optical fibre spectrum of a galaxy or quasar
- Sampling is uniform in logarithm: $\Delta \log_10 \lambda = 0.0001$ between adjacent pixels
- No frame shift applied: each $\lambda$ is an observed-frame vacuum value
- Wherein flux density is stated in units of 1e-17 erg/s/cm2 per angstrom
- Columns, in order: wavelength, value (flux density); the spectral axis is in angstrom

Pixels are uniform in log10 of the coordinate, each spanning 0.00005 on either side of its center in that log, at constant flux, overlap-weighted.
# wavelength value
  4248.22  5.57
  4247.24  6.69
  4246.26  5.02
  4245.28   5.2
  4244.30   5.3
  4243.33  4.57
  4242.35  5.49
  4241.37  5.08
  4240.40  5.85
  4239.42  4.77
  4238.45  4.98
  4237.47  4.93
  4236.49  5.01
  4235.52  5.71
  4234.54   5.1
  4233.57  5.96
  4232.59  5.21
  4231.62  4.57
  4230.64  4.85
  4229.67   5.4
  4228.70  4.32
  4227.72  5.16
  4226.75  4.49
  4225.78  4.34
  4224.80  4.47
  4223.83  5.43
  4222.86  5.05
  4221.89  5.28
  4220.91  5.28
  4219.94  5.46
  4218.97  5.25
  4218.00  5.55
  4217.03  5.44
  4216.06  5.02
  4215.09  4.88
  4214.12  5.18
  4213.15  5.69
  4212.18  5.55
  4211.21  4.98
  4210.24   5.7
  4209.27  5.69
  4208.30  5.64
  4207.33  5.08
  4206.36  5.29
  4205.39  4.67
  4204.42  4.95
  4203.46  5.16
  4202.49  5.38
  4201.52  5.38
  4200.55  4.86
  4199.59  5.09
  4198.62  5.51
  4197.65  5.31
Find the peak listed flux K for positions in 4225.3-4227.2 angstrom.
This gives 4.49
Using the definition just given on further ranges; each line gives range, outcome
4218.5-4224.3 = 5.46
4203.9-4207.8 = 5.29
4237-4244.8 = 5.85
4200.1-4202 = 5.38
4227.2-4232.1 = 5.4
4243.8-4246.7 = 5.3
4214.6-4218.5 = 5.55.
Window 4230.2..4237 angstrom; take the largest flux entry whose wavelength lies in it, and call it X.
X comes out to 5.96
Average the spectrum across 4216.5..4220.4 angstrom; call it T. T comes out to 5.43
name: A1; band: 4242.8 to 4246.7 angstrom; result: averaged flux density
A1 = 5.03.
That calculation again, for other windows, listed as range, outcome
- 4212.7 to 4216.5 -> 5.19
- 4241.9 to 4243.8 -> 5.02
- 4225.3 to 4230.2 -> 4.75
